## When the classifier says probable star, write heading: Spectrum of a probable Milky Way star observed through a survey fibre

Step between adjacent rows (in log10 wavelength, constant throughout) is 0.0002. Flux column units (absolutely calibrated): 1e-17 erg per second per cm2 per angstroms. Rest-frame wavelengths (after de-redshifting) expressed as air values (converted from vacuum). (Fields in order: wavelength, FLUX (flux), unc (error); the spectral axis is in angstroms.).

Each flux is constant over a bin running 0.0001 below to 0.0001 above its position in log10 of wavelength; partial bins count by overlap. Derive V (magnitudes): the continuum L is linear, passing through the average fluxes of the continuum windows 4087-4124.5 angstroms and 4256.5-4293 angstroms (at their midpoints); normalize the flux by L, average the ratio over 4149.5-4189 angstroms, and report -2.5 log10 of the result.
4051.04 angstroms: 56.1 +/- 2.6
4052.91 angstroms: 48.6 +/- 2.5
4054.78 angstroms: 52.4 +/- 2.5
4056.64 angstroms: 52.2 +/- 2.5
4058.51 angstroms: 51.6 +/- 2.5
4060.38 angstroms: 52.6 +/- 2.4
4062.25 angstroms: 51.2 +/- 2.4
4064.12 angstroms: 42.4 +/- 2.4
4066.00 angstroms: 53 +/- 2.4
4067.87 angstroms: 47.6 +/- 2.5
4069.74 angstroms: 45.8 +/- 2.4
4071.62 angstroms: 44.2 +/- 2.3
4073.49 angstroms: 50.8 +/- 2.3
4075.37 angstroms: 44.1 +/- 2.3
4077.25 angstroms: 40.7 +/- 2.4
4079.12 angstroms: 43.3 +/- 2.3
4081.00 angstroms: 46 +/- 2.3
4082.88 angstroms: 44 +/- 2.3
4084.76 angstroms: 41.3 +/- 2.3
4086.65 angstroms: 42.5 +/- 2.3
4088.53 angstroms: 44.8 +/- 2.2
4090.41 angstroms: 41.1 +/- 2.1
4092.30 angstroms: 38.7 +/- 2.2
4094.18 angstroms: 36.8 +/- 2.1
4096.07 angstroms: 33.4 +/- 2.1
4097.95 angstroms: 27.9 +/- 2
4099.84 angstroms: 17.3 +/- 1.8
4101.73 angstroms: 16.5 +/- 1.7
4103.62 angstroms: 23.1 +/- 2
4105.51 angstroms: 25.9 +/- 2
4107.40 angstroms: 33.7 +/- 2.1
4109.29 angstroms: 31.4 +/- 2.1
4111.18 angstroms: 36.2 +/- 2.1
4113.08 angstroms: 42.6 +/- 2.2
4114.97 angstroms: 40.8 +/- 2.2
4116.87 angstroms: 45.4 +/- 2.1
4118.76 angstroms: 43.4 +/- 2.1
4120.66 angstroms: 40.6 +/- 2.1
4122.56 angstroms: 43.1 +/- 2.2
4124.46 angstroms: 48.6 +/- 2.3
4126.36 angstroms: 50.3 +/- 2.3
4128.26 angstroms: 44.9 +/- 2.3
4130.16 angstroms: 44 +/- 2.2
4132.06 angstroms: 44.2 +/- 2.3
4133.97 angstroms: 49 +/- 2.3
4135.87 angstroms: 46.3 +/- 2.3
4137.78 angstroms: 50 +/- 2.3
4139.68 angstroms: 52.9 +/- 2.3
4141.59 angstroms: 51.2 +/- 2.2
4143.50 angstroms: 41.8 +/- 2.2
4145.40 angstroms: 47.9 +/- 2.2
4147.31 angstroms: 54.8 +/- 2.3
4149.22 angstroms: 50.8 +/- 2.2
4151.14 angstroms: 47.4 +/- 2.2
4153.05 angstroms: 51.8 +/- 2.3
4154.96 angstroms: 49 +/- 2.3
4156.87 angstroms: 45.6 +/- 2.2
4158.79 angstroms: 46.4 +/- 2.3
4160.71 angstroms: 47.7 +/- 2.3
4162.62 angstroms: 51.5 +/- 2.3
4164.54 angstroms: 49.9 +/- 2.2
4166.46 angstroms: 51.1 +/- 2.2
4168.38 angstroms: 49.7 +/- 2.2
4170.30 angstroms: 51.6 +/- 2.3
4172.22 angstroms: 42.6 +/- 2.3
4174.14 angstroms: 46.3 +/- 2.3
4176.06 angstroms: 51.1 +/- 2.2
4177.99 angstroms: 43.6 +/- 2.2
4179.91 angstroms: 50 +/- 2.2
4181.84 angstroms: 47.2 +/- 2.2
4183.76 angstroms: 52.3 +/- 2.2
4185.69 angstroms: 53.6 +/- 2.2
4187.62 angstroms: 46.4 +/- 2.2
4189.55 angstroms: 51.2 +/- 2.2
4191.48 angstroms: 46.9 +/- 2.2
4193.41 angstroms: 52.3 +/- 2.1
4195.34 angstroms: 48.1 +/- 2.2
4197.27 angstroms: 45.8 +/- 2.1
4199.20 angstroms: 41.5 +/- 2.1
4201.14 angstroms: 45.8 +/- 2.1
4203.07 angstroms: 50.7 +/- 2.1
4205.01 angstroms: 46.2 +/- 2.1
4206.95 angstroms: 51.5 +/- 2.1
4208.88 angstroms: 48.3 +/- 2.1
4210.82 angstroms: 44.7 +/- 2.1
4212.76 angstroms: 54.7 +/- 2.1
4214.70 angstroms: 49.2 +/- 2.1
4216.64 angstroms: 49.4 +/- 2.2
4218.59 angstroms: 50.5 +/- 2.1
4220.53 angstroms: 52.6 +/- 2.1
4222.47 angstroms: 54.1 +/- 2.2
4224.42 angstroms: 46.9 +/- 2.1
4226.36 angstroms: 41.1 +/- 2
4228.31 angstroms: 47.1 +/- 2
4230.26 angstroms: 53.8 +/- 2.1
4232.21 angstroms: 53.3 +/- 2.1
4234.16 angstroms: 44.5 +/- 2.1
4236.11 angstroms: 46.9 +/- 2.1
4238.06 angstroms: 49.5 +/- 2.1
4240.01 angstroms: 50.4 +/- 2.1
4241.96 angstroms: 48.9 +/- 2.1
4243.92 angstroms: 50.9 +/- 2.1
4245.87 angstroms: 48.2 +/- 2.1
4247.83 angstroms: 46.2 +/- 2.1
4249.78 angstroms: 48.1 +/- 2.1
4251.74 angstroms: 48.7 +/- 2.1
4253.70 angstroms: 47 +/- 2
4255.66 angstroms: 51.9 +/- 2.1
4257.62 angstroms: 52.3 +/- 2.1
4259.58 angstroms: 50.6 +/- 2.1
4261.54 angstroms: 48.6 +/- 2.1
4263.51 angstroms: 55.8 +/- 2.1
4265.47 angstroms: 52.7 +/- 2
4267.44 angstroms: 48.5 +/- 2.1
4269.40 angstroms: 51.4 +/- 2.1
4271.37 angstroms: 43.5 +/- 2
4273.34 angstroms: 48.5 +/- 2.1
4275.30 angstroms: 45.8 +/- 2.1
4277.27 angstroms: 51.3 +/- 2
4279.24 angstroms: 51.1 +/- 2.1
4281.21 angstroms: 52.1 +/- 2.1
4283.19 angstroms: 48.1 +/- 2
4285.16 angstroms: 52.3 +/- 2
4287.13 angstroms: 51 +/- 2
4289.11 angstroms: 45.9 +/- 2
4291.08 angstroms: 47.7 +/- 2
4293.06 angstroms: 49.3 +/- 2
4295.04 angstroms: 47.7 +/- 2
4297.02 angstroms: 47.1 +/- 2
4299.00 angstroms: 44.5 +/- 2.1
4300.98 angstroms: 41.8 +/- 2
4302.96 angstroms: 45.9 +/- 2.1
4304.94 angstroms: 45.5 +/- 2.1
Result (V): -0.195 mag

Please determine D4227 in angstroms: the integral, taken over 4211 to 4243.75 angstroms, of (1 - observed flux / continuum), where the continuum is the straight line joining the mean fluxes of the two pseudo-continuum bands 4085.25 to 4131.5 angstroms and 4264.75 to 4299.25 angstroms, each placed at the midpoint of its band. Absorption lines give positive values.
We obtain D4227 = -3.1 angstroms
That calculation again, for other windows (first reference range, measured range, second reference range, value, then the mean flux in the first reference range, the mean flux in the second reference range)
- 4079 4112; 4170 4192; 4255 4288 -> -3.32 angstroms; 34.4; 50.3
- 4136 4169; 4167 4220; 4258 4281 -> 0.97 angstroms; 49.3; 49.9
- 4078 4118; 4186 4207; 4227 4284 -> -1.66 angstroms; 35.9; 49.5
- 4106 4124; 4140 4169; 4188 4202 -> -3.86 angstroms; 39.6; 47.3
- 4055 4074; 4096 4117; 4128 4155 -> 7.86 angstroms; 49.2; 48.5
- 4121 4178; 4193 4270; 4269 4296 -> -0.88 angstroms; 48.2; 48.9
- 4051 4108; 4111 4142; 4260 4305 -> -1.85 angstroms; 41.4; 48.6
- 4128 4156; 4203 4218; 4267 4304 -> -0.31 angstroms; 48.5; 48.1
